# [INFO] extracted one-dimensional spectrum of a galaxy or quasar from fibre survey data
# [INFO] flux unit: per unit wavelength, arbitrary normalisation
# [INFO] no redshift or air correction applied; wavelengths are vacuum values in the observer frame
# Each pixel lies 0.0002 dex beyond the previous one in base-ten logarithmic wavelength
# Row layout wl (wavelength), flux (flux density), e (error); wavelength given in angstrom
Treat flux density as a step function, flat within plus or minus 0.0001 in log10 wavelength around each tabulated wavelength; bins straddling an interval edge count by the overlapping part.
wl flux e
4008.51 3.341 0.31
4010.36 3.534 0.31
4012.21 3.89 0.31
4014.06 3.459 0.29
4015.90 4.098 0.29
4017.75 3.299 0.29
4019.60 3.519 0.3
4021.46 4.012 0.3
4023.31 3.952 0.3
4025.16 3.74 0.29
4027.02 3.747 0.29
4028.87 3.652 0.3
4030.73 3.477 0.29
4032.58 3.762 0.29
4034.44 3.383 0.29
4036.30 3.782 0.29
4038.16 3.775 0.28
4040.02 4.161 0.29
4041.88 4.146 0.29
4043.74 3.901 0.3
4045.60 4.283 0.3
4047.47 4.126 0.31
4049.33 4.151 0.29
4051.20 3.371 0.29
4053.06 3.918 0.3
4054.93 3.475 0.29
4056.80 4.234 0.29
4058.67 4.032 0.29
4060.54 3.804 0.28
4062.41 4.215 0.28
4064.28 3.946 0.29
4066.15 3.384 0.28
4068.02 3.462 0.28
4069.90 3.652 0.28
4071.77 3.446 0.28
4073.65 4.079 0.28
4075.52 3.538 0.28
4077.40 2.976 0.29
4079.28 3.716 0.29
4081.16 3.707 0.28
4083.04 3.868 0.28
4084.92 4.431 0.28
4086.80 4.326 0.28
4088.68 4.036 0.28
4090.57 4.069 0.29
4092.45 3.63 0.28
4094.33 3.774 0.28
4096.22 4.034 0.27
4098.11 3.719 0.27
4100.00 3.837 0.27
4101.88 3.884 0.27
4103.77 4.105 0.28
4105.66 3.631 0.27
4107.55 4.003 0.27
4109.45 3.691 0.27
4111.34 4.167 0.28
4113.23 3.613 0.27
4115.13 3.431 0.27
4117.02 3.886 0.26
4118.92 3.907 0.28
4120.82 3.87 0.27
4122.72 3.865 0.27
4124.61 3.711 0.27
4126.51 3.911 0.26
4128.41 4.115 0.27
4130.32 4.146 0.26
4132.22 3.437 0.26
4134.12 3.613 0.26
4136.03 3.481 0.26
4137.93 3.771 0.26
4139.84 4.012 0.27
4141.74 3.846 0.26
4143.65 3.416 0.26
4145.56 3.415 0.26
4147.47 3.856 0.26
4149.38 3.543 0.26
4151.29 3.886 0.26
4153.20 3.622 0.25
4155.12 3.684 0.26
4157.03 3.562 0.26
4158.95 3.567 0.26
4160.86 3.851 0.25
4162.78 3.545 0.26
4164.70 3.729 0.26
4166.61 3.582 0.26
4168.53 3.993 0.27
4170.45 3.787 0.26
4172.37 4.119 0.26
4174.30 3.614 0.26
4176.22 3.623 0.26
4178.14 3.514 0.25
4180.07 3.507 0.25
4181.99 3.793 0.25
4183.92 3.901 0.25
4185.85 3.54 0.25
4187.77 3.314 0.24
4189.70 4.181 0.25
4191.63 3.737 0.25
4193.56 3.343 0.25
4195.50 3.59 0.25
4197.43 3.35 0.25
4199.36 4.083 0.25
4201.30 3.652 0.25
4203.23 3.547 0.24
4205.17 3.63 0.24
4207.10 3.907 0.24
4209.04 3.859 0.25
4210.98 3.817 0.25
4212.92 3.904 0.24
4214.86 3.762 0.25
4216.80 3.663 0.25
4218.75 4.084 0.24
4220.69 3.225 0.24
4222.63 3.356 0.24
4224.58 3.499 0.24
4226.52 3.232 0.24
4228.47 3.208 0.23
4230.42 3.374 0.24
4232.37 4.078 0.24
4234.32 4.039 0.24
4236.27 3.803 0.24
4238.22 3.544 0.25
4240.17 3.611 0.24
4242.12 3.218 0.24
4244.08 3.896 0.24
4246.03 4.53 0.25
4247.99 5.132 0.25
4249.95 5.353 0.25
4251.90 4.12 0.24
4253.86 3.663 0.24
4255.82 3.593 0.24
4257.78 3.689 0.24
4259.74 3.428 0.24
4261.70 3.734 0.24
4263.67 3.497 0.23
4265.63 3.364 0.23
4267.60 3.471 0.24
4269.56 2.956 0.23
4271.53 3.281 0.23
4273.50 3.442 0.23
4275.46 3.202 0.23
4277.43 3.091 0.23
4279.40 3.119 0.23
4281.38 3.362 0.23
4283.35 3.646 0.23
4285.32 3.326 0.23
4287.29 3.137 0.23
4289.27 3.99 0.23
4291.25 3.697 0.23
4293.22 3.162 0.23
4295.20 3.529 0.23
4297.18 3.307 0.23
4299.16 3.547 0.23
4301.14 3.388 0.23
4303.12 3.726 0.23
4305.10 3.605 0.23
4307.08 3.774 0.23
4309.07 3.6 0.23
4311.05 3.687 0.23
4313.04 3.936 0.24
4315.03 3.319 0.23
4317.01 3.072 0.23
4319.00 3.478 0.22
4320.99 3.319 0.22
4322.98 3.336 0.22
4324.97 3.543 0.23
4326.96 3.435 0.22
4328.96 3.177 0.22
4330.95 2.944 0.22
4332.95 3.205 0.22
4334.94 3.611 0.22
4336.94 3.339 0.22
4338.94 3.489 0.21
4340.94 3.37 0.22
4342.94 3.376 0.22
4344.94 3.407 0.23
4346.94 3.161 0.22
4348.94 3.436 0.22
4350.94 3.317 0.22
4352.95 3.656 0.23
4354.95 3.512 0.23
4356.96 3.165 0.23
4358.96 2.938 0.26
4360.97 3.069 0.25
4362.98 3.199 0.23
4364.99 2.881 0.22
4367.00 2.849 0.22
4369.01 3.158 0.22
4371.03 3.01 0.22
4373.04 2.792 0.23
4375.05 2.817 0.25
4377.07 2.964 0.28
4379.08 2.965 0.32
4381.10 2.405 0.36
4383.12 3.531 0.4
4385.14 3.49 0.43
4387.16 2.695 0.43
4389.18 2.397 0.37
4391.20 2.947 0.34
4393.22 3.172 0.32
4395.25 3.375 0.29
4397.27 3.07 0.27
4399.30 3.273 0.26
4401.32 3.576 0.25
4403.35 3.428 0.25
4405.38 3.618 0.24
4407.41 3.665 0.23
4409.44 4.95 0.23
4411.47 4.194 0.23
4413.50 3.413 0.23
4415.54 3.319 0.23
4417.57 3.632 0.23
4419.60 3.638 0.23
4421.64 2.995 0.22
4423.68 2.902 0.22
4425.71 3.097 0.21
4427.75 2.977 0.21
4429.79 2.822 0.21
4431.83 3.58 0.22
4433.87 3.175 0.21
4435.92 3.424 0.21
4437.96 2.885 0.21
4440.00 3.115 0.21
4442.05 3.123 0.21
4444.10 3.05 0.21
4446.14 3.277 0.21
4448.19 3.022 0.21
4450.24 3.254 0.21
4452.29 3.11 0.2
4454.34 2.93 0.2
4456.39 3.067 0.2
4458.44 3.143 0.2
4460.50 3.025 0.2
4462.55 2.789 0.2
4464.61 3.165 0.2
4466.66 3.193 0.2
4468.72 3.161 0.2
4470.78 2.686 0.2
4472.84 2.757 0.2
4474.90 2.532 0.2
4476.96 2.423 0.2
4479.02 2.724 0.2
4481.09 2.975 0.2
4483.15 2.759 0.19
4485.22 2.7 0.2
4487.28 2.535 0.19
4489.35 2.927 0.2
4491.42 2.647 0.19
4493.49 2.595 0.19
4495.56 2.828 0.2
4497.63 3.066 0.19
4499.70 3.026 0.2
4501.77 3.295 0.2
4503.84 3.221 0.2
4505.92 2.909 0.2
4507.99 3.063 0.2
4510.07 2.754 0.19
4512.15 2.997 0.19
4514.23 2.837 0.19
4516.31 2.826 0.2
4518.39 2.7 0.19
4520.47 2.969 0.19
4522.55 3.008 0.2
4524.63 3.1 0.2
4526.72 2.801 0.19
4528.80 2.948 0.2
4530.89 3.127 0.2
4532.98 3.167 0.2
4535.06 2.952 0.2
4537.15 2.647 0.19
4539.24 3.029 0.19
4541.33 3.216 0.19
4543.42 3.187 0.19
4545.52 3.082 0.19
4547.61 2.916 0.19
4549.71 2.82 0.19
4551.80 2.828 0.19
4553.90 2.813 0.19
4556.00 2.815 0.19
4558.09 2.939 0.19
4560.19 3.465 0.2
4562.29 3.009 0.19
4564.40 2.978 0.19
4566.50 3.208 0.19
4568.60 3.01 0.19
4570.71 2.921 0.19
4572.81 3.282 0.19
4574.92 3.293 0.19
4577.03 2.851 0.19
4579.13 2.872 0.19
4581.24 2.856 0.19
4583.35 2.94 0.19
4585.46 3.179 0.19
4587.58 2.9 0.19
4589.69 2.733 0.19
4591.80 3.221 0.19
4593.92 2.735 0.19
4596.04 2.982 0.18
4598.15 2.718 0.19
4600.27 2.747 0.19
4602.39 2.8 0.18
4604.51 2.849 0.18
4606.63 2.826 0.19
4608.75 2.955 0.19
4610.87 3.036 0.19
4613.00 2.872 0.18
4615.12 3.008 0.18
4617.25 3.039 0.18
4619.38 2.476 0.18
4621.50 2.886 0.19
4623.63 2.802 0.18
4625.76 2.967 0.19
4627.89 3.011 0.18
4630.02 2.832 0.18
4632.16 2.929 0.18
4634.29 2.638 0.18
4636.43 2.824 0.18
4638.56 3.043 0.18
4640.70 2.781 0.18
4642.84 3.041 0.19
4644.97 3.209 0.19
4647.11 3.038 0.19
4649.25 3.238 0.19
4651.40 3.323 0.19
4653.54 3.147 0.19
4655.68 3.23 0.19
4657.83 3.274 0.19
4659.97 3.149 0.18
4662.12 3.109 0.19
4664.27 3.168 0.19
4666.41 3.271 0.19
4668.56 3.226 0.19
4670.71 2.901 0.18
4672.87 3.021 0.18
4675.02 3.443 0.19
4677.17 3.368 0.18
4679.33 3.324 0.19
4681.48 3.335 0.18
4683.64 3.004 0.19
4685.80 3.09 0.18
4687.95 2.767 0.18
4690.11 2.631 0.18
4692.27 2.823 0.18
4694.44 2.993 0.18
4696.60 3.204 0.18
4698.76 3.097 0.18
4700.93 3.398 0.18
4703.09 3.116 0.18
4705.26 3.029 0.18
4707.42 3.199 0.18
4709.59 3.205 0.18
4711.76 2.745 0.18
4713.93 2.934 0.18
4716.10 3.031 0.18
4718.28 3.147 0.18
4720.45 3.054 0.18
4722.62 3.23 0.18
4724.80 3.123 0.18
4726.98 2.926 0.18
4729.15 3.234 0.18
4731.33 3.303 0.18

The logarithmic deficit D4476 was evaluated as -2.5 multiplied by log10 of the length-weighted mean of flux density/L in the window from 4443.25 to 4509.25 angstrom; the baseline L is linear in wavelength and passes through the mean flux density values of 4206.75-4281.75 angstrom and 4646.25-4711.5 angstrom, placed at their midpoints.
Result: 0.155 mag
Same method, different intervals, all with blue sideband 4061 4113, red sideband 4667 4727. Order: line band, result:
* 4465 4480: 0.20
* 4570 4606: 0.10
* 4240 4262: -0.11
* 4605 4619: 0.09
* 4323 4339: 0.06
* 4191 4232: 0.02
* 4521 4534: 0.09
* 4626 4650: 0.07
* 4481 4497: 0.21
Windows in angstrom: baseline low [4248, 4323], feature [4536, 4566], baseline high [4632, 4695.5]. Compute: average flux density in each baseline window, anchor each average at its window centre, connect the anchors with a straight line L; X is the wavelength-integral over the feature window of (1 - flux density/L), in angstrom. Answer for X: 2.18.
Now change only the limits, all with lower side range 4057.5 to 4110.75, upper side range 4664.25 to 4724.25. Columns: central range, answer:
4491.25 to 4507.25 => 1.7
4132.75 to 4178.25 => 0.6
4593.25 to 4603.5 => 1.3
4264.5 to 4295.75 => 2.0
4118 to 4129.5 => -0.4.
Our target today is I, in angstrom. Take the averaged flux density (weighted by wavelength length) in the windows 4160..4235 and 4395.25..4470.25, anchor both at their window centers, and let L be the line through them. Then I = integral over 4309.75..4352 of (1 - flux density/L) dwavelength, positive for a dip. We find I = 0.9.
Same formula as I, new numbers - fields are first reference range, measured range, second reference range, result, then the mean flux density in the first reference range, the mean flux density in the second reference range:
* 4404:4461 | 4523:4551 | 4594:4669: 1.2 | 3.3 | 2.98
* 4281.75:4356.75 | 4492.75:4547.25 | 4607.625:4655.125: 2.7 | 3.44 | 2.96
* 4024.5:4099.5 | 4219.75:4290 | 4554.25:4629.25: -2.2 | 3.82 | 2.95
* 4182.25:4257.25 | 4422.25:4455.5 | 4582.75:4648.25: 1.9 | 3.77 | 2.9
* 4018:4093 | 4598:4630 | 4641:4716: 3.2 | 3.82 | 3.11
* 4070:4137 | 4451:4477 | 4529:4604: 1.8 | 3.82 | 2.98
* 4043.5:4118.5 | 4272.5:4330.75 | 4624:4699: 1.7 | 3.84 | 3.07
